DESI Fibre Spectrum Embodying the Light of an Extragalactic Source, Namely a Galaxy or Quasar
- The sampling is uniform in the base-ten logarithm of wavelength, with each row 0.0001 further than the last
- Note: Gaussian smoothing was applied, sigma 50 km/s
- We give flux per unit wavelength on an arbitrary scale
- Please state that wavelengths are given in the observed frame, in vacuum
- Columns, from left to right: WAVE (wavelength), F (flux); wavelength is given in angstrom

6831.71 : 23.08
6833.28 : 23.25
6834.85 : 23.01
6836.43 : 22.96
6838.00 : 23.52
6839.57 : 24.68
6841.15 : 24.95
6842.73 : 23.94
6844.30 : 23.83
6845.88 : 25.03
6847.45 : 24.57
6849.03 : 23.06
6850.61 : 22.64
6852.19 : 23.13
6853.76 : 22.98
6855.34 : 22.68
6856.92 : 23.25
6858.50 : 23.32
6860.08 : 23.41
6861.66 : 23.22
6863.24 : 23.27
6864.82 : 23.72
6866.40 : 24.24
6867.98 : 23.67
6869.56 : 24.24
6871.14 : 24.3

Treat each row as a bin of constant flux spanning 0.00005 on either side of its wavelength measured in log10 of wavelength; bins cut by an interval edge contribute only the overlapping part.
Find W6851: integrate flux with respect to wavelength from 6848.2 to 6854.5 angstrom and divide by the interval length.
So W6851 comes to 23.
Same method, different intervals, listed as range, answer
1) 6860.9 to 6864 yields 23.2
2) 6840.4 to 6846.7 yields 24.5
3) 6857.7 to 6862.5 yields 23.3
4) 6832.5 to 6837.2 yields 23.1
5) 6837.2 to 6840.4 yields 24.1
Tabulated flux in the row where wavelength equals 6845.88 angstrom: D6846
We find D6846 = 25.03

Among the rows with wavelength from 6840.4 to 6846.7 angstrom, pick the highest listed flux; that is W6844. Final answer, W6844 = 25.03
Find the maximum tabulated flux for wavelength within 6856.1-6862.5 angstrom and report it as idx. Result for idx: 23.41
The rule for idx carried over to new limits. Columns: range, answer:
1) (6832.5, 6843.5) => 24.95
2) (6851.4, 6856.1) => 23.13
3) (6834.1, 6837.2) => 23.01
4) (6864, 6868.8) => 24.24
